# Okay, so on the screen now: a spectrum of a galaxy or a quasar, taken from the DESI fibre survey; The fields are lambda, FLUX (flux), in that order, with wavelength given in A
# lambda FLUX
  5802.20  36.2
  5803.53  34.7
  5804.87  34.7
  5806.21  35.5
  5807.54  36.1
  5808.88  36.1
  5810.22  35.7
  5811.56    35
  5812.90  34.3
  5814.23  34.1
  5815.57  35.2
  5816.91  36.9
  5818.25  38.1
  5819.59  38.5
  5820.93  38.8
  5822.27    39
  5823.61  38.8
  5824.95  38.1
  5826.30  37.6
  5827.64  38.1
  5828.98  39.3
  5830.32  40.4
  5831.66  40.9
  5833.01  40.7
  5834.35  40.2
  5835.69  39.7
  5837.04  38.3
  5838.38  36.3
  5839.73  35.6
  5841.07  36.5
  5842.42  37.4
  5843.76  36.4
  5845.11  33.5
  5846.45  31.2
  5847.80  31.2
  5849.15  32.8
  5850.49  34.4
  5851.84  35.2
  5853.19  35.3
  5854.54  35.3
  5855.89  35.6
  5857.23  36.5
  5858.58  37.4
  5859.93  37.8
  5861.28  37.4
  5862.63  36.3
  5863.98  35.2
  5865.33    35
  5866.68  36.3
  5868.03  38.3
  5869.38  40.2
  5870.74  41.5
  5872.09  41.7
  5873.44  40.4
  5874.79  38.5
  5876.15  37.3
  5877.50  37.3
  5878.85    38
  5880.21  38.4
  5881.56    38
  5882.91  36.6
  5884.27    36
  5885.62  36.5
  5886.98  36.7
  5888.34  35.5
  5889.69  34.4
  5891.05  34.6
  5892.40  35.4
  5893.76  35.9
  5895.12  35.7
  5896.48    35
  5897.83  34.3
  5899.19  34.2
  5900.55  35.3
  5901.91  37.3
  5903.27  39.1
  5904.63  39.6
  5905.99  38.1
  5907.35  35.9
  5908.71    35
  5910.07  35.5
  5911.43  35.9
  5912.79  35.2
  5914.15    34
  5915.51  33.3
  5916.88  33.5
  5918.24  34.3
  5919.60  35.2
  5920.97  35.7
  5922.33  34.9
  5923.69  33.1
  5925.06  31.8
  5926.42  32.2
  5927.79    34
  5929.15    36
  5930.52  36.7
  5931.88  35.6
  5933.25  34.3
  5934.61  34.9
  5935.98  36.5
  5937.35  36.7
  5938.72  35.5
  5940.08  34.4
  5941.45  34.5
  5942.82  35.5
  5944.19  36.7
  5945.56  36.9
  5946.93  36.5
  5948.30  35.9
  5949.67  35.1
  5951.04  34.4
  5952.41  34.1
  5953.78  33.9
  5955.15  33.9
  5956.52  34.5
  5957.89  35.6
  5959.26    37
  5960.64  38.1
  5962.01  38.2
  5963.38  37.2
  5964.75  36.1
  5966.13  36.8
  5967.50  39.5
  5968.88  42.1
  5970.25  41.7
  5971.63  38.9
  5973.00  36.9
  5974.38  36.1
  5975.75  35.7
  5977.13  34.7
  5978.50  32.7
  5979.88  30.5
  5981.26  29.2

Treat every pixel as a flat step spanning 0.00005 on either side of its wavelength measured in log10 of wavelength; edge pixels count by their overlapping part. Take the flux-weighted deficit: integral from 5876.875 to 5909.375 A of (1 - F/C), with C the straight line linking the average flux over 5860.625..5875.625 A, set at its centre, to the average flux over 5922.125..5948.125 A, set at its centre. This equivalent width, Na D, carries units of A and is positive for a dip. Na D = 0.6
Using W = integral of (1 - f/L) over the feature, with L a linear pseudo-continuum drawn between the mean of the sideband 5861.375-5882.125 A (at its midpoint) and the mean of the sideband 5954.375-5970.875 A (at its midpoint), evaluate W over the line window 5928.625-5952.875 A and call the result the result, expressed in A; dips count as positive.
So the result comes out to 1.4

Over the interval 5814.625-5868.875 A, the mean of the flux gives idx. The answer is 36.9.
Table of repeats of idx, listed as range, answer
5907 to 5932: 34.6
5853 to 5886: 37.5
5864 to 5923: 36.5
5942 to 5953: 35.6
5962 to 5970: 38.5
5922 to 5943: 34.8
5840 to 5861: 35.2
